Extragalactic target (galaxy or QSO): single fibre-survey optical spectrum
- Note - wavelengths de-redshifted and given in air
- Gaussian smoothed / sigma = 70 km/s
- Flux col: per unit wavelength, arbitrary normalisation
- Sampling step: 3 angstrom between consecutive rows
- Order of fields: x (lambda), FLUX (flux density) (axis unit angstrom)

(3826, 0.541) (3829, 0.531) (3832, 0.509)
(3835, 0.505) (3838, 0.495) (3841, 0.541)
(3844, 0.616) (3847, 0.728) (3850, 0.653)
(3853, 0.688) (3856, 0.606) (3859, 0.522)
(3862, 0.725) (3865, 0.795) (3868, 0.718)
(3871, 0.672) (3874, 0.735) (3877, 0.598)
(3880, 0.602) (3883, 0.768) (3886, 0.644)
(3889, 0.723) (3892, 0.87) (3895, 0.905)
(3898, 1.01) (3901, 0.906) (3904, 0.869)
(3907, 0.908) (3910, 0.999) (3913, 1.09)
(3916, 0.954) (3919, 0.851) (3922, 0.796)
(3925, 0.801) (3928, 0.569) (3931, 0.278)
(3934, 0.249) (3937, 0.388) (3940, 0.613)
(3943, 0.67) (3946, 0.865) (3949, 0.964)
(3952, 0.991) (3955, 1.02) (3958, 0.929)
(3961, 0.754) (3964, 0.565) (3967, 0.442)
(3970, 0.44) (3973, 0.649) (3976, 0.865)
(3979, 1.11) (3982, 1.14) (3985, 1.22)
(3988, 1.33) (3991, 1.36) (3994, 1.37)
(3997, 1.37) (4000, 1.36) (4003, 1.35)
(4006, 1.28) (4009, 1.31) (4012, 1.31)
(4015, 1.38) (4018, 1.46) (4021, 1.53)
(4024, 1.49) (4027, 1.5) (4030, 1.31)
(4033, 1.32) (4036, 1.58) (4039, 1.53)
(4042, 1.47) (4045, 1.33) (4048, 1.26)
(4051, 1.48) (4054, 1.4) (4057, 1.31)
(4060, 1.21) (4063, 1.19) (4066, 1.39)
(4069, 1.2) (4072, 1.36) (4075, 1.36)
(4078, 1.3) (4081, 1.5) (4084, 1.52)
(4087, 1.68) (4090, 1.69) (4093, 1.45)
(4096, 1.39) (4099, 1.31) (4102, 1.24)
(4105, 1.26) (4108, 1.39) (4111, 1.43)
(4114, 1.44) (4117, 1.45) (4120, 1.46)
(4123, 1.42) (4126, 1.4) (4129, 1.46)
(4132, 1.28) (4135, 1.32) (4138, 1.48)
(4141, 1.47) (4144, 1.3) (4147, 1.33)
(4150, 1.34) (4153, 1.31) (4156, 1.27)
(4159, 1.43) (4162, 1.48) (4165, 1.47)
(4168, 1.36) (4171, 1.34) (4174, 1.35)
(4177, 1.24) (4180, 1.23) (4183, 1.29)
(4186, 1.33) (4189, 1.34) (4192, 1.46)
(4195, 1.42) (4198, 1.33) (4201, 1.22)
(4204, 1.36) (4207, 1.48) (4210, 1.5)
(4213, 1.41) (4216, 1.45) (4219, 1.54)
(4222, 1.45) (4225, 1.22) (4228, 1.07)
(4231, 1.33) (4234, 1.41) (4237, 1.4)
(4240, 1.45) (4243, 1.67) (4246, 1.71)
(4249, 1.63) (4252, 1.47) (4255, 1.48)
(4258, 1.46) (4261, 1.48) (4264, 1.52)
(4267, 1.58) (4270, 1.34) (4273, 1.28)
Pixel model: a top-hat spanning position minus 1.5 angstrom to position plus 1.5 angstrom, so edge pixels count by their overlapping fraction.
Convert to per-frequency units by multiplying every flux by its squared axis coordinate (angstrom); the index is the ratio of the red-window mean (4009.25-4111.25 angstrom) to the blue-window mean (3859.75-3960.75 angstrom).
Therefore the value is 1.95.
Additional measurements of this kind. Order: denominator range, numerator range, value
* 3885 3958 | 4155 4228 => 1.97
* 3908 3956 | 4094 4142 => 2.02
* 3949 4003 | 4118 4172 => 1.50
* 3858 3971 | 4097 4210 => 2.07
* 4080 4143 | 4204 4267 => 1.08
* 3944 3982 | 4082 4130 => 1.90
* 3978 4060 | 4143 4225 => 1.09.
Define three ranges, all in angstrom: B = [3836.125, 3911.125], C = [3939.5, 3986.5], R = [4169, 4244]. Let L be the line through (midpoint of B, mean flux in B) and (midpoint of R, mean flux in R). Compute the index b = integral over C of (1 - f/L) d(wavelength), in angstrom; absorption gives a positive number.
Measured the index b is 3.7 angstrom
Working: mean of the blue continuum 0.729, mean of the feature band 0.832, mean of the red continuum 1.37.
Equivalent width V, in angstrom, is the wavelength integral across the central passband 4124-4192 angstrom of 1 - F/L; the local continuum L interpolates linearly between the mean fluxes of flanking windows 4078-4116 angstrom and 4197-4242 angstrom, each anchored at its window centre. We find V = 2.4 angstrom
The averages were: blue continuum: 1.44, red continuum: 1.38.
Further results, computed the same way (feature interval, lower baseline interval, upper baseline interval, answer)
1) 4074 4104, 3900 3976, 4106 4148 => -4.1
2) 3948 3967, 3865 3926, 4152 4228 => 2.0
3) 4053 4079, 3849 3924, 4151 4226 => -3.8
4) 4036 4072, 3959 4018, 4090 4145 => -3.2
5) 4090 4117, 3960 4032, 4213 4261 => -2.0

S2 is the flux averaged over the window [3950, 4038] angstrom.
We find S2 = 1.16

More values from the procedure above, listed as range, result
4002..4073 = 1.37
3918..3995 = 0.813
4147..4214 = 1.36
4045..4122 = 1.39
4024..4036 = 1.42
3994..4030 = 1.39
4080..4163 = 1.41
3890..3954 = 0.789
